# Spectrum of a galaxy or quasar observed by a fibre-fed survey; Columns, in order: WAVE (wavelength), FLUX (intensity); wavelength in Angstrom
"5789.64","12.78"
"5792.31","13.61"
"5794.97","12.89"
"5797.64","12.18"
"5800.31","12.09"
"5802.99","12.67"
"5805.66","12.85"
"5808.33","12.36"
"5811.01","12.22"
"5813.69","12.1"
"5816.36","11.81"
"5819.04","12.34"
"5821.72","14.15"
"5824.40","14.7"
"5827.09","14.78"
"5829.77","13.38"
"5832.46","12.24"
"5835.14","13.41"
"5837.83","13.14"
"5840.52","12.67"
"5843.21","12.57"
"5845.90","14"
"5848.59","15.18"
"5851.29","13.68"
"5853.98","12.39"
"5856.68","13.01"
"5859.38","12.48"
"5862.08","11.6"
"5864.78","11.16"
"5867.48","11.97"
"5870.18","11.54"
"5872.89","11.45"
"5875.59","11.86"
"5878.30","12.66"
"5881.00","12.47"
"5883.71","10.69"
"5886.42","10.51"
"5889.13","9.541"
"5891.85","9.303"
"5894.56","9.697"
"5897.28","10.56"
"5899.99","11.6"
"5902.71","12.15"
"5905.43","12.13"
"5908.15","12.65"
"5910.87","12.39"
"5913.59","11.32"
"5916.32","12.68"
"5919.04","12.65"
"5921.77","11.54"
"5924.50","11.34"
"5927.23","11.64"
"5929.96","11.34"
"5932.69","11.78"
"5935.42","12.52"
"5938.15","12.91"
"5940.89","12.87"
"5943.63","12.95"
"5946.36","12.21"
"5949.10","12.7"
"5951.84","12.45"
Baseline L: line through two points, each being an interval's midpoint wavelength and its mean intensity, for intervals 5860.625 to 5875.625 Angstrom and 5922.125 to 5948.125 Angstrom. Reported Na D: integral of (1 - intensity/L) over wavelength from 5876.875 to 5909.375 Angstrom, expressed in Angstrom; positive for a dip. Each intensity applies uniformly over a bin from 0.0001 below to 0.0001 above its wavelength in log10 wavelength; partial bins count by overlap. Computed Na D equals 1.8 Angstrom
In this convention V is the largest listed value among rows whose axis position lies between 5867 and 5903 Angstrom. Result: 12.66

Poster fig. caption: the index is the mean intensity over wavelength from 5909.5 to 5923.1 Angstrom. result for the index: 12.1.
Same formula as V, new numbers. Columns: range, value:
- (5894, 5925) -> 12.68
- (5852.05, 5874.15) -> 13.01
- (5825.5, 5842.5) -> 14.78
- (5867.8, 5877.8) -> 11.86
